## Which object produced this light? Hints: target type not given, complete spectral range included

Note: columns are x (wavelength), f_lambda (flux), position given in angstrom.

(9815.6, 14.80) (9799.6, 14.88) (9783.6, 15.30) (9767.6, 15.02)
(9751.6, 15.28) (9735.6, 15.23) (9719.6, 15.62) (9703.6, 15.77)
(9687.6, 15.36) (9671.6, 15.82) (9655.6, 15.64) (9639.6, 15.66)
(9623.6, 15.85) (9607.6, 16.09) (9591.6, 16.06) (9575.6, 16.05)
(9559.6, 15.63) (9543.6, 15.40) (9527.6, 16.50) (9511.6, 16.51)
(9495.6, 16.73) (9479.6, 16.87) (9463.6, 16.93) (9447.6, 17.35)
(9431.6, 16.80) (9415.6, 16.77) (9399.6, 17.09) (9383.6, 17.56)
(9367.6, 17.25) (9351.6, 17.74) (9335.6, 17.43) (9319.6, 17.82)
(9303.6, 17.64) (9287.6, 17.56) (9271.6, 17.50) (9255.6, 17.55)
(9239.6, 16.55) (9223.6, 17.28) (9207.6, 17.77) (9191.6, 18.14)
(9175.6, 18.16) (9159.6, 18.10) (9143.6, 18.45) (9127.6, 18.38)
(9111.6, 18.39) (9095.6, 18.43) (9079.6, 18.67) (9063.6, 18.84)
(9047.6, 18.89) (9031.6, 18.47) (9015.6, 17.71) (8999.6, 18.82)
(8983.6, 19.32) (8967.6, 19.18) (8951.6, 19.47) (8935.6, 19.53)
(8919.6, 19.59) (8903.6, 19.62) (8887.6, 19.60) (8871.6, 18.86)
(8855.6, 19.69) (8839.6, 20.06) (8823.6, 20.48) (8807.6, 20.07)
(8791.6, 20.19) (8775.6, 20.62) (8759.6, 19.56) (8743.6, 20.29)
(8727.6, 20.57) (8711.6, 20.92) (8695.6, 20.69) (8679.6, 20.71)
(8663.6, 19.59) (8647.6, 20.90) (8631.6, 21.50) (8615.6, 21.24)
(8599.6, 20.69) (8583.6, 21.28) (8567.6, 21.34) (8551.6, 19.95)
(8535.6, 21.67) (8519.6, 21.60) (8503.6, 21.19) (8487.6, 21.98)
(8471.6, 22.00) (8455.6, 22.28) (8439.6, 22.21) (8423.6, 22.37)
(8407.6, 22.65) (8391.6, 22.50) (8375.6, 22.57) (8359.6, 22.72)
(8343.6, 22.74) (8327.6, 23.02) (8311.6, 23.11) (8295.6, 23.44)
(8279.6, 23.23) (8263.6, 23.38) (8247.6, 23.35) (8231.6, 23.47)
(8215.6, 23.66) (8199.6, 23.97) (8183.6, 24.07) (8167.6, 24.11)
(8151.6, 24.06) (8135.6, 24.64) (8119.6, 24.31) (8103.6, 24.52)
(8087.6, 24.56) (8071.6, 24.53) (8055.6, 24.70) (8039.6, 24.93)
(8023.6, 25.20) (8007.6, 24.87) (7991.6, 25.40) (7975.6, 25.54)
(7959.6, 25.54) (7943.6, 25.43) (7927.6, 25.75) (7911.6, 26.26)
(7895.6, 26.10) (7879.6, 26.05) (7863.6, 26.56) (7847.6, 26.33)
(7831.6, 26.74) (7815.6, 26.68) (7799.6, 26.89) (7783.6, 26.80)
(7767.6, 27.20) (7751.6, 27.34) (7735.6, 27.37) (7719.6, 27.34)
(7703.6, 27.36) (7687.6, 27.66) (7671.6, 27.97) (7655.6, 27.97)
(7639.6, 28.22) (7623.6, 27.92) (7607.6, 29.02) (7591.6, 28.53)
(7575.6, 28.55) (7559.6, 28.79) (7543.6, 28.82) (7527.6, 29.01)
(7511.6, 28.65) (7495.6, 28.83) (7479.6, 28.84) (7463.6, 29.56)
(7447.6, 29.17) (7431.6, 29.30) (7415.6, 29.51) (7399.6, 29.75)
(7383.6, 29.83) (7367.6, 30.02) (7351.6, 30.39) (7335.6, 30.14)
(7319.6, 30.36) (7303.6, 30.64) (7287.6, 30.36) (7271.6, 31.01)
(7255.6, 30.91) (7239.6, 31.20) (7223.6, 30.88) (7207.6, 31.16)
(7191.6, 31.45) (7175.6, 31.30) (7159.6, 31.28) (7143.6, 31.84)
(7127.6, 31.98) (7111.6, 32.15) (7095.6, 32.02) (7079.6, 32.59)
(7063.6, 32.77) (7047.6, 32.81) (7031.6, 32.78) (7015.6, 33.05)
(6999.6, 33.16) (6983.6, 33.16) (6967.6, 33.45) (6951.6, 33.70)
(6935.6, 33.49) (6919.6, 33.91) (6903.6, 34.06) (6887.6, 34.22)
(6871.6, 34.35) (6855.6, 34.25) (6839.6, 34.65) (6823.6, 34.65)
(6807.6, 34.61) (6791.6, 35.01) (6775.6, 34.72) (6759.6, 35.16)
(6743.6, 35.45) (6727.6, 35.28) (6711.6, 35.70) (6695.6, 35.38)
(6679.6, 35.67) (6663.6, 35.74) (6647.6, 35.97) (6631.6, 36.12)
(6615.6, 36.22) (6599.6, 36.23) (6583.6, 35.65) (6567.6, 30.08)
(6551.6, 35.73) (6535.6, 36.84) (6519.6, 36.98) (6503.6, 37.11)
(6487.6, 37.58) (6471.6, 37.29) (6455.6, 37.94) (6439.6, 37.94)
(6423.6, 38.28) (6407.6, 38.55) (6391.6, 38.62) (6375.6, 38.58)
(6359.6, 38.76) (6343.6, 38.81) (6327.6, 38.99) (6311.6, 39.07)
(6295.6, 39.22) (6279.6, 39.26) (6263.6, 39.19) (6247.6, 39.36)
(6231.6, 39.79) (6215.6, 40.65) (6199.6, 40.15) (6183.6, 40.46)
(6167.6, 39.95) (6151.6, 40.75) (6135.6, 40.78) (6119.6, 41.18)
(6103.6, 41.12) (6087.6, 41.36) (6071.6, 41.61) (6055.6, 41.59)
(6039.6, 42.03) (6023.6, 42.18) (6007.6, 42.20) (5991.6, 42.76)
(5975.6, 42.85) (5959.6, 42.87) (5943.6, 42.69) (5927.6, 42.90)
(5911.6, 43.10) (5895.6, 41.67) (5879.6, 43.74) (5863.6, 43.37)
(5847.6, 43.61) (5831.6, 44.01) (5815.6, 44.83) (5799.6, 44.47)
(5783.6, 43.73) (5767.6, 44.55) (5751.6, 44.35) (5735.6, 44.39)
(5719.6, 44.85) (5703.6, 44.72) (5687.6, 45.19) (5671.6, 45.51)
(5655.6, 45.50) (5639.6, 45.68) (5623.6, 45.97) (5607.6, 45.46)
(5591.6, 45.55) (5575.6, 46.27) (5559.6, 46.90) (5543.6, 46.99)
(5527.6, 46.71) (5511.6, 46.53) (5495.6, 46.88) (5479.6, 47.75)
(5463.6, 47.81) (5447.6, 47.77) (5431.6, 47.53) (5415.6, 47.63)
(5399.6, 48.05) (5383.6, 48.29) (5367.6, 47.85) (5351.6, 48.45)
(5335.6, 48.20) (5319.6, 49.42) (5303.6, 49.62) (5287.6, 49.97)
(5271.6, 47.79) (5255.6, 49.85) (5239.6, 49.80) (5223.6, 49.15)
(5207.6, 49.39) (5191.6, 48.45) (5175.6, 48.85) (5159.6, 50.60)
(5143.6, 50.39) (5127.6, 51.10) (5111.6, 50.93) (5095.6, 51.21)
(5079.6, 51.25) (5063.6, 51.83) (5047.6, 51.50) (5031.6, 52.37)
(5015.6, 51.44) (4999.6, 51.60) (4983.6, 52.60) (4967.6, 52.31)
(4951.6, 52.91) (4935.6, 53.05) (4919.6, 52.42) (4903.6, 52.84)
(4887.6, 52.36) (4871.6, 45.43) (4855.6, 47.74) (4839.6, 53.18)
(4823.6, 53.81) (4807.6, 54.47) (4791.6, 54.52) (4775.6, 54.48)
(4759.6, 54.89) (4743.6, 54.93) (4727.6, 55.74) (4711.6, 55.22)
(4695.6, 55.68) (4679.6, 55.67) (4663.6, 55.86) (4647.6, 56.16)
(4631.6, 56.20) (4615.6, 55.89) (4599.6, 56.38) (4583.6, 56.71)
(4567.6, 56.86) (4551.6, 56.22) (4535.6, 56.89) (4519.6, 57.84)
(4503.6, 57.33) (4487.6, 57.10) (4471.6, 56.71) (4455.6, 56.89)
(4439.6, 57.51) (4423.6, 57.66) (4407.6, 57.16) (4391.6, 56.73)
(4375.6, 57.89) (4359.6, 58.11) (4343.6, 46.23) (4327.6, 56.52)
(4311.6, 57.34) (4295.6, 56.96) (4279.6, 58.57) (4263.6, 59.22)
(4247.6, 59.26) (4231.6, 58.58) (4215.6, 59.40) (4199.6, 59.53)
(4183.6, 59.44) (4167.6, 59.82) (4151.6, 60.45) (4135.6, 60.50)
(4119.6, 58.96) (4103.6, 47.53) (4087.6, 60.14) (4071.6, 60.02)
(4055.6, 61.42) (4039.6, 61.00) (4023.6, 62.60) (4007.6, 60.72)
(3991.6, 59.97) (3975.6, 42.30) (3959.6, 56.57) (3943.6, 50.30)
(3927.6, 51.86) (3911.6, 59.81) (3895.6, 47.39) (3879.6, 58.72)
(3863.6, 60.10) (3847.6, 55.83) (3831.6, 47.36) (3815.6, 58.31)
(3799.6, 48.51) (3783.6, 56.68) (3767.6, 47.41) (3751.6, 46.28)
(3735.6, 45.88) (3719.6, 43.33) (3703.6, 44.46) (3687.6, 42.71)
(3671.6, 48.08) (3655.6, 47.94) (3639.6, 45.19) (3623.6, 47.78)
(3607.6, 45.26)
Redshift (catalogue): 0.000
